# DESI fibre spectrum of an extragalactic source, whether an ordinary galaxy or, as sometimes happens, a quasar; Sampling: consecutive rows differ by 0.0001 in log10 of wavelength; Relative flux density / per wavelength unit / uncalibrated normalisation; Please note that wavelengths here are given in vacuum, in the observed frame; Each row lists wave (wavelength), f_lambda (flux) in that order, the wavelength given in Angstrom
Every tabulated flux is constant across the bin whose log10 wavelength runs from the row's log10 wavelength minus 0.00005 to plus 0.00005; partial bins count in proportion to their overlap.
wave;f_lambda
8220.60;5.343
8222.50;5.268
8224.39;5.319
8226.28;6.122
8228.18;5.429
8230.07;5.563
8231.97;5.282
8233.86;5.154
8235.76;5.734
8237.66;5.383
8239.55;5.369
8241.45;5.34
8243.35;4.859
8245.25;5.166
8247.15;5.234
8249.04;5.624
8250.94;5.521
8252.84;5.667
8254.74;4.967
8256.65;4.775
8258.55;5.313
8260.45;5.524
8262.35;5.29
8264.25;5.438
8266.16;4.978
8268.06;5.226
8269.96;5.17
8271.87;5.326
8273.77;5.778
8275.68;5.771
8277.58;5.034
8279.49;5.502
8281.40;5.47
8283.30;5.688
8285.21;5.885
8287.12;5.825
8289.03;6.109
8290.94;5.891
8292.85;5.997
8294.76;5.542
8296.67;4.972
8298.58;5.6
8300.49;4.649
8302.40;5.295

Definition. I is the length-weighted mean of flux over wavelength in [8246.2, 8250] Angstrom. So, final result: 5.44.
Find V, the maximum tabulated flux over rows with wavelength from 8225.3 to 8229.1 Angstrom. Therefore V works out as 6.122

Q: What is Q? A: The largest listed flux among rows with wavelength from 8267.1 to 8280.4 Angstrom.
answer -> 5.778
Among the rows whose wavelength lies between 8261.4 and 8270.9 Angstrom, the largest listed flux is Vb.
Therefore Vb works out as 5.438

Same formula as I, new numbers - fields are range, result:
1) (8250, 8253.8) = 5.59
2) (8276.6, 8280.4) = 5.27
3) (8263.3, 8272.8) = 5.23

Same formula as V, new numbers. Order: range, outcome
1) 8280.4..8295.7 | 6.109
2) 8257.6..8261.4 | 5.524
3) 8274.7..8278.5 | 5.771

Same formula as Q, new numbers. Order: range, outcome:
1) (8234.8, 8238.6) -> 5.734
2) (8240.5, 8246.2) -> 5.34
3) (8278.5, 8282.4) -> 5.502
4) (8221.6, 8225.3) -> 5.319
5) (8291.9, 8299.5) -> 5.997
